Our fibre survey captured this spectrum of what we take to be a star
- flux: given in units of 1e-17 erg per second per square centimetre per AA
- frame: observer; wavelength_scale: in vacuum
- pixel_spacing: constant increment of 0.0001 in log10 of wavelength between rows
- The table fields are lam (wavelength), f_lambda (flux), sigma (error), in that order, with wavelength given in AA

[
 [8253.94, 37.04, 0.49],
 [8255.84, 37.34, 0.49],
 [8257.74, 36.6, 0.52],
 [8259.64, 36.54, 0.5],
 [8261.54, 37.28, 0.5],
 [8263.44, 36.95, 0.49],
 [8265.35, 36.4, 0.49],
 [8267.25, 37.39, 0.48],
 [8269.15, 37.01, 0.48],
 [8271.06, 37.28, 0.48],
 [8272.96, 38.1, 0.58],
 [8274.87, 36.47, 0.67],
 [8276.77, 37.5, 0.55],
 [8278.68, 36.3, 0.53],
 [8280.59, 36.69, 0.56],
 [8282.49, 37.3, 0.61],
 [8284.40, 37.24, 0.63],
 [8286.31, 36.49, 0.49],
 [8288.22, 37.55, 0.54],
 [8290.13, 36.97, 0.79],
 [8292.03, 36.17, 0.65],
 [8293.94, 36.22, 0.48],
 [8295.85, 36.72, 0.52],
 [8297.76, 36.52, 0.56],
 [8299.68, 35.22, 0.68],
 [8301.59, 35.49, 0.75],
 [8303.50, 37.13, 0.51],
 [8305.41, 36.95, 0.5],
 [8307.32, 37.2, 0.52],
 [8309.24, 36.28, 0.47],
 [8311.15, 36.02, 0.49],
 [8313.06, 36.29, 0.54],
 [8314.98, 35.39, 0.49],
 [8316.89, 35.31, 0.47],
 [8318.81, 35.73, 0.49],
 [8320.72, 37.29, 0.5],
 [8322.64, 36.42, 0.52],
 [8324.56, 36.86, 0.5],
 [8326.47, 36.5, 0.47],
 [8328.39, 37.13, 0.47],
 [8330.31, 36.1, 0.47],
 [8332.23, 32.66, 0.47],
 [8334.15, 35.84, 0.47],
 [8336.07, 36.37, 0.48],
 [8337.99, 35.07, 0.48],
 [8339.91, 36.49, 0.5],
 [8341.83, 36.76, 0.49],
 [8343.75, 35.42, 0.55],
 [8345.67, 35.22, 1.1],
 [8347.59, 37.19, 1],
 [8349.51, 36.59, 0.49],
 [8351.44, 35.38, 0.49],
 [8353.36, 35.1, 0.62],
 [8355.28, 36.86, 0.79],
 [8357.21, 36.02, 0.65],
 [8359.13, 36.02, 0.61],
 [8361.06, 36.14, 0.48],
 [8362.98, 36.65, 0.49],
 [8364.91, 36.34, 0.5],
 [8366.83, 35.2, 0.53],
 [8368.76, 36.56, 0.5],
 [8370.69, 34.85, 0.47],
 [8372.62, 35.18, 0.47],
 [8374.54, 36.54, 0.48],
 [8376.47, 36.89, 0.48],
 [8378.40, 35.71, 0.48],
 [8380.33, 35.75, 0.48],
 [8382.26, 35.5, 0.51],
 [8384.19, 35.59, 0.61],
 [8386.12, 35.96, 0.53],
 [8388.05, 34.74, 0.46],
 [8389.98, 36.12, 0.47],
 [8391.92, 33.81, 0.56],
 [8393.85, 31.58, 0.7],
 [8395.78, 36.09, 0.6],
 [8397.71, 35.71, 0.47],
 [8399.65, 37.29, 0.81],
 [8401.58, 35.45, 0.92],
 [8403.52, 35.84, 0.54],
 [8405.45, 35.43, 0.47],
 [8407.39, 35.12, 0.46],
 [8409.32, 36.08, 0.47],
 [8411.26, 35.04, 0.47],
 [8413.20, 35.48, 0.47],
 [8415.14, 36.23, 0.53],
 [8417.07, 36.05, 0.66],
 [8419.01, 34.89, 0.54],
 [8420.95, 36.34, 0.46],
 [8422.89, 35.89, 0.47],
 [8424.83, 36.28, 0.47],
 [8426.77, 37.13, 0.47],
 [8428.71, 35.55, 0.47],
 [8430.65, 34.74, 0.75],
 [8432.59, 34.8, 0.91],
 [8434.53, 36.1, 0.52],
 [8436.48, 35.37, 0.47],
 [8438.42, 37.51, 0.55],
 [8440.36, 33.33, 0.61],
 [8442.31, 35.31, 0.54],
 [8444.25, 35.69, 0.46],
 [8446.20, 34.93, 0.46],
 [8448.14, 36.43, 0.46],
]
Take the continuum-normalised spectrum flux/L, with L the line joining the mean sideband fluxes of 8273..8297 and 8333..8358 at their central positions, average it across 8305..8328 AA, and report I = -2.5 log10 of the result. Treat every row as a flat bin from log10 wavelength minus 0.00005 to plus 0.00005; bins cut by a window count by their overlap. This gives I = 0.001 mag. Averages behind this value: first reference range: 36.9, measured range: 36.4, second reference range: 36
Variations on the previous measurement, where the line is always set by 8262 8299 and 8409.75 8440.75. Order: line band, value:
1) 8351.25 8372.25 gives 0.010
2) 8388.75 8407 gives 0.021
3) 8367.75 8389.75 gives 0.010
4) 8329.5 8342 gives 0.028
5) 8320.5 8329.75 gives -0.007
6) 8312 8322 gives 0.017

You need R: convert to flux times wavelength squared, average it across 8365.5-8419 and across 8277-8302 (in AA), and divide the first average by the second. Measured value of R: 1.0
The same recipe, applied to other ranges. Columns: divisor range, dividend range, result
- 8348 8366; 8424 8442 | 1.00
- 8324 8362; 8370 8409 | 1.00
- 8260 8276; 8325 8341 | 0.98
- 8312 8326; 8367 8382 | 1.00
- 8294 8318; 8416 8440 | 1.02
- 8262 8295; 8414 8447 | 1.00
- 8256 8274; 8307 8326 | 0.99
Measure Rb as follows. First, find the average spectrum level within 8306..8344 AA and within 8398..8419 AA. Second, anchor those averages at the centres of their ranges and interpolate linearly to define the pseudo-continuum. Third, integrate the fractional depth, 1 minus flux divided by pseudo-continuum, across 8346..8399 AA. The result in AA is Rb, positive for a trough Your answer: 0.3 AA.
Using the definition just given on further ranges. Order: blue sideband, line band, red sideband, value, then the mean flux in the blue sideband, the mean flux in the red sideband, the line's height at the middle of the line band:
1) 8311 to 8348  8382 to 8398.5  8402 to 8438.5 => 0.4 AA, 36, 35.7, 35.8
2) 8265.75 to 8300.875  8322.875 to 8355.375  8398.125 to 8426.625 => 0.4 AA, 36.8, 35.8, 36.4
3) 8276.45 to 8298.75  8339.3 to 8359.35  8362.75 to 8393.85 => -0.1 AA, 36.8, 35.6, 35.9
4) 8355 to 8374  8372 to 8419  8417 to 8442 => 0.4 AA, 36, 35.7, 35.8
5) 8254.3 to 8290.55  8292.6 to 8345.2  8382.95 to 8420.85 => 0.5 AA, 37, 35.4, 36.4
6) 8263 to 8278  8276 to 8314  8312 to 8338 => 0.0 AA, 37.1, 36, 36.6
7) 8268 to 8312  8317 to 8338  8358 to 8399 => 0.1 AA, 36.7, 35.6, 36.2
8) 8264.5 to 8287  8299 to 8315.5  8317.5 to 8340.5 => 0.1 AA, 37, 36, 36.4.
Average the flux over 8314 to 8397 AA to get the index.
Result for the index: 35.8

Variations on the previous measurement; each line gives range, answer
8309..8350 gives 36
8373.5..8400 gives 35.5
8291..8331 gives 36.3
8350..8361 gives 35.9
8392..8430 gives 35.6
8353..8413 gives 35.7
